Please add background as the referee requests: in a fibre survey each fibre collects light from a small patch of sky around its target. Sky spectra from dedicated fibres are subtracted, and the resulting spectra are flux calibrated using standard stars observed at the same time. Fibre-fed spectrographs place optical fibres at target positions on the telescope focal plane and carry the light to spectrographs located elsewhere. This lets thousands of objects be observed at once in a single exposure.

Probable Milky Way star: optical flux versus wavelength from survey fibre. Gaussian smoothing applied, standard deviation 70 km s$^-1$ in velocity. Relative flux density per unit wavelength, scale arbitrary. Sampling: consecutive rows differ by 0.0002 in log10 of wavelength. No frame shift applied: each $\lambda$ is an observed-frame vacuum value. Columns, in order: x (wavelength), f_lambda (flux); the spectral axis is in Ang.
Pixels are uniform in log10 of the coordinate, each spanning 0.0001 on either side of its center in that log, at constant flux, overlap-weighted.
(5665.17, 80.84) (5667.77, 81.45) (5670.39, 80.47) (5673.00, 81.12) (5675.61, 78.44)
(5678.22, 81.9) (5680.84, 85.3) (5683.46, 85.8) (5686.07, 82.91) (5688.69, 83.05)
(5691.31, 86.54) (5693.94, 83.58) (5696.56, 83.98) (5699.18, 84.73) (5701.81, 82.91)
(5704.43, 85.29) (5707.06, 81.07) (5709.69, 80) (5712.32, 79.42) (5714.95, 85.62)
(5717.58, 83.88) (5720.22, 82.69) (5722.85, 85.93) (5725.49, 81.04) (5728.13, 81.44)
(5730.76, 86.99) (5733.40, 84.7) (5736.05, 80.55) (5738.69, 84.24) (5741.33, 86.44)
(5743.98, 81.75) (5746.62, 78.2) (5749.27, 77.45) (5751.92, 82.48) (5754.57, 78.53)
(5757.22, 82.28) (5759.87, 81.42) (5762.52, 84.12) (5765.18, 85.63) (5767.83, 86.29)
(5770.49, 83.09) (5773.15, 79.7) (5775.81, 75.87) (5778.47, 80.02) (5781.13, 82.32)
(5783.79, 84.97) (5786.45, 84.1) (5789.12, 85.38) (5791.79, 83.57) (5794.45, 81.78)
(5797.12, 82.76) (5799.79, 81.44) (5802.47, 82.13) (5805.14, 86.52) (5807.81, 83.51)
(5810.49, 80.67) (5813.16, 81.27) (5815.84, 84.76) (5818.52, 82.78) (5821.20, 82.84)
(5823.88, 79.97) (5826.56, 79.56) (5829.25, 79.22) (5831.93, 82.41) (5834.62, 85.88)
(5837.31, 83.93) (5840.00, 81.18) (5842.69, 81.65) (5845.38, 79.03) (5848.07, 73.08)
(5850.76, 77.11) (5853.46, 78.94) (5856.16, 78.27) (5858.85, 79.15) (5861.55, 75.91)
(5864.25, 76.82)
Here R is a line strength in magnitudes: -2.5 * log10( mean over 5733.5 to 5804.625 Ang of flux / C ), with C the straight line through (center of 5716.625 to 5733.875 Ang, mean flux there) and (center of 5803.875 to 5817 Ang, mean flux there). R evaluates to 0.017 mag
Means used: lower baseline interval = 83.8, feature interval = 82.3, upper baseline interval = 83.3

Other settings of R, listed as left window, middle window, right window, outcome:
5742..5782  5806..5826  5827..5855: -0.02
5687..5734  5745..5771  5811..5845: 0.01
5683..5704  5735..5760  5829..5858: 0.02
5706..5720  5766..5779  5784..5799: 0.03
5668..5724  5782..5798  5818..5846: -0.02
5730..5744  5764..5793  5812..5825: 0.01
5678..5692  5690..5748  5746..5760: -0.01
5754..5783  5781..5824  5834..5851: -0.03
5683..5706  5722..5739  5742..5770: -0.01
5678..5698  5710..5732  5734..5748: 0.00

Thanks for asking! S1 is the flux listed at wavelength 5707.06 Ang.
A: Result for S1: 81.07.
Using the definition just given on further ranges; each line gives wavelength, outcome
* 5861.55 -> 75.91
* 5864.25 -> 76.82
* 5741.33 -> 86.44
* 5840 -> 81.18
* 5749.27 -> 77.45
